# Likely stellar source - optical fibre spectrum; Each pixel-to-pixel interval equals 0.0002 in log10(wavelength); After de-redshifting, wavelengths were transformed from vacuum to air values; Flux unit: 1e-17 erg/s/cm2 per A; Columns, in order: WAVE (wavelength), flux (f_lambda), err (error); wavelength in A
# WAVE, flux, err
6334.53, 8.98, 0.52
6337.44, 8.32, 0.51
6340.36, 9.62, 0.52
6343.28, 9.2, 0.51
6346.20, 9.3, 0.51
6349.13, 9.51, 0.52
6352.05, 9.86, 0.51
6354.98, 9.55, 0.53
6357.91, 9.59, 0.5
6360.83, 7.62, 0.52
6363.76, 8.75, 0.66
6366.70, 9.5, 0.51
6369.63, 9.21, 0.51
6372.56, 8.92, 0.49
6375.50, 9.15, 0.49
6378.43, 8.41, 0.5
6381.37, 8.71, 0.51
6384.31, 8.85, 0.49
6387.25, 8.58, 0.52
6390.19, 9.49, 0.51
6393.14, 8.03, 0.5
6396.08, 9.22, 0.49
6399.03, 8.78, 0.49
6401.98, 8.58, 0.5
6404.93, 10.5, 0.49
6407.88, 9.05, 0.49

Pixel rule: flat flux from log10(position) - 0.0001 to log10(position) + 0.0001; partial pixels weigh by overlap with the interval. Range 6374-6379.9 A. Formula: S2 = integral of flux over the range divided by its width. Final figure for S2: 8.78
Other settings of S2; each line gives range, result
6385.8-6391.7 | 9.02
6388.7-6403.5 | 8.82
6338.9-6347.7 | 9.37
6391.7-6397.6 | 8.63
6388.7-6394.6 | 8.75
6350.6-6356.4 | 9.7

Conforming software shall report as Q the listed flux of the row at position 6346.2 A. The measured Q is 9.3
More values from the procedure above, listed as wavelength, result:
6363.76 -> 8.75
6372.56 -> 8.92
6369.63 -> 9.21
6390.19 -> 9.49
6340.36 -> 9.62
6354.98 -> 9.55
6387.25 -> 8.58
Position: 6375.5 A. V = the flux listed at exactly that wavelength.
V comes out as 9.15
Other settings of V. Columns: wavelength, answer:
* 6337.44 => 8.32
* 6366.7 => 9.5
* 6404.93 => 10.5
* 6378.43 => 8.41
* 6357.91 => 9.59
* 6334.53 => 8.98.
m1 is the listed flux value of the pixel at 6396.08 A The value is 9.22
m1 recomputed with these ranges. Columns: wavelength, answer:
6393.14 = 8.03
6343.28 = 9.2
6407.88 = 9.05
